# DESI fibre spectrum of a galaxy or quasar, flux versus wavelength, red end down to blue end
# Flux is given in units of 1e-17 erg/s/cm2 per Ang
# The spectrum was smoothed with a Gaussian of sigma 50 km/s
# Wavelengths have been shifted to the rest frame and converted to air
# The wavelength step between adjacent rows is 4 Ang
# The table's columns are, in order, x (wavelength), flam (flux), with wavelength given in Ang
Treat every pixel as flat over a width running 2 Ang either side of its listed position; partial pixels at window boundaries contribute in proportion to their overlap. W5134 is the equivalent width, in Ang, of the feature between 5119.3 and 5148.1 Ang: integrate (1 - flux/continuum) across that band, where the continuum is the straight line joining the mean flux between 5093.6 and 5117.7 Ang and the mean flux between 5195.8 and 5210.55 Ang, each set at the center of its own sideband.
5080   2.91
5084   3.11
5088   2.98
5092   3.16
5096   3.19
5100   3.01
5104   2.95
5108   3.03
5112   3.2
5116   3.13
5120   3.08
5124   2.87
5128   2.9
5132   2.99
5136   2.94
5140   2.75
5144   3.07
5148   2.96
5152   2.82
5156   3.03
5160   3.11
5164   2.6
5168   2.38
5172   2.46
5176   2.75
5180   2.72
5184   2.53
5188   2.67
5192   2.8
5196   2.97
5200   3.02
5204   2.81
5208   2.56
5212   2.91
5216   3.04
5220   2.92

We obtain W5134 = 0.7 Ang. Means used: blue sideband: 3.09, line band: 2.94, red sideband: 2.83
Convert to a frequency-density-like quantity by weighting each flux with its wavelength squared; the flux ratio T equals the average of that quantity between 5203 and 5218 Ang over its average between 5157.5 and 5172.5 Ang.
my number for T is 1.08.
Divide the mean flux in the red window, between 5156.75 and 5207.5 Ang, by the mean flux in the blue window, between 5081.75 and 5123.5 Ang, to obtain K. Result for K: 0.89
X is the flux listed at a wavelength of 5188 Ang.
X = 2.67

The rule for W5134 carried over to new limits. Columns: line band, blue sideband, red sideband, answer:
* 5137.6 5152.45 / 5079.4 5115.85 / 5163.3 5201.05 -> -0.3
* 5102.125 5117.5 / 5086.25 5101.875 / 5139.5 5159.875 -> -0.1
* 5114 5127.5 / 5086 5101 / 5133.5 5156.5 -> 0.0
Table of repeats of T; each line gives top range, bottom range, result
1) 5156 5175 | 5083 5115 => 0.89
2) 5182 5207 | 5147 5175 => 1.03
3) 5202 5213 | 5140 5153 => 0.96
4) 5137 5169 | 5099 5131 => 0.96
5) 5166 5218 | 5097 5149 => 0.94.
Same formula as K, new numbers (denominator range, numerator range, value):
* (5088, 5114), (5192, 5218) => 0.93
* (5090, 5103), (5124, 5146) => 0.94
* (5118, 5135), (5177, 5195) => 0.91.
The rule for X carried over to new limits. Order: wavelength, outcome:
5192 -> 2.8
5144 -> 3.07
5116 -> 3.13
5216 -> 3.04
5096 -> 3.19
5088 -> 2.98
